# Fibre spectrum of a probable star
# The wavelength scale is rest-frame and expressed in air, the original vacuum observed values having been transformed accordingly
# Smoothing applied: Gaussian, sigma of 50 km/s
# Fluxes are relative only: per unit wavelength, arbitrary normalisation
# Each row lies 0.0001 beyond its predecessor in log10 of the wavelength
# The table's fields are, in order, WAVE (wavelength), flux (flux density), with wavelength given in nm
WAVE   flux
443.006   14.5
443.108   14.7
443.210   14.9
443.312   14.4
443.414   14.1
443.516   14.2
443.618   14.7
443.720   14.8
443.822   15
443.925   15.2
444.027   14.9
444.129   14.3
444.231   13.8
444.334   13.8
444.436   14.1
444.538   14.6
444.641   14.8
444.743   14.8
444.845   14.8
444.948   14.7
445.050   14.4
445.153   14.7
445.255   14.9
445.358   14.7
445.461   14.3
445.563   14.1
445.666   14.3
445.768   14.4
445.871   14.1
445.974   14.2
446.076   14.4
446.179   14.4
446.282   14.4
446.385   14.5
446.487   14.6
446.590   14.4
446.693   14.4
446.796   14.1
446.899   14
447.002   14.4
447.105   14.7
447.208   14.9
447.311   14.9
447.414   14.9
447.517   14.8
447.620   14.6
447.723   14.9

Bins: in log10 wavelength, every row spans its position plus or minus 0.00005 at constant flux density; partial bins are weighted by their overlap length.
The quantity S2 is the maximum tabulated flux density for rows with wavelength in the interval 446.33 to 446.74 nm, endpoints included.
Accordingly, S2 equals 14.6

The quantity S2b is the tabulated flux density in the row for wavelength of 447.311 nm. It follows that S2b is 14.9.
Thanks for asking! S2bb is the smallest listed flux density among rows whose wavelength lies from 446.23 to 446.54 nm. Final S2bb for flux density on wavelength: 14.4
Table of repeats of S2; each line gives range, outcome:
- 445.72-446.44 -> 14.5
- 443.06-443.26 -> 14.9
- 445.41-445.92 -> 14.4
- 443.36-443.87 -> 15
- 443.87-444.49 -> 15.2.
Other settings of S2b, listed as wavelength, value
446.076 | 14.4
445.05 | 14.4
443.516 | 14.2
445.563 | 14.1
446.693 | 14.4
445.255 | 14.9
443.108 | 14.7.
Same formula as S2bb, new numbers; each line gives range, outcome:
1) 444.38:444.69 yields 14.1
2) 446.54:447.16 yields 14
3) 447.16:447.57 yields 14.8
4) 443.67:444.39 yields 13.8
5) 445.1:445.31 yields 14.7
